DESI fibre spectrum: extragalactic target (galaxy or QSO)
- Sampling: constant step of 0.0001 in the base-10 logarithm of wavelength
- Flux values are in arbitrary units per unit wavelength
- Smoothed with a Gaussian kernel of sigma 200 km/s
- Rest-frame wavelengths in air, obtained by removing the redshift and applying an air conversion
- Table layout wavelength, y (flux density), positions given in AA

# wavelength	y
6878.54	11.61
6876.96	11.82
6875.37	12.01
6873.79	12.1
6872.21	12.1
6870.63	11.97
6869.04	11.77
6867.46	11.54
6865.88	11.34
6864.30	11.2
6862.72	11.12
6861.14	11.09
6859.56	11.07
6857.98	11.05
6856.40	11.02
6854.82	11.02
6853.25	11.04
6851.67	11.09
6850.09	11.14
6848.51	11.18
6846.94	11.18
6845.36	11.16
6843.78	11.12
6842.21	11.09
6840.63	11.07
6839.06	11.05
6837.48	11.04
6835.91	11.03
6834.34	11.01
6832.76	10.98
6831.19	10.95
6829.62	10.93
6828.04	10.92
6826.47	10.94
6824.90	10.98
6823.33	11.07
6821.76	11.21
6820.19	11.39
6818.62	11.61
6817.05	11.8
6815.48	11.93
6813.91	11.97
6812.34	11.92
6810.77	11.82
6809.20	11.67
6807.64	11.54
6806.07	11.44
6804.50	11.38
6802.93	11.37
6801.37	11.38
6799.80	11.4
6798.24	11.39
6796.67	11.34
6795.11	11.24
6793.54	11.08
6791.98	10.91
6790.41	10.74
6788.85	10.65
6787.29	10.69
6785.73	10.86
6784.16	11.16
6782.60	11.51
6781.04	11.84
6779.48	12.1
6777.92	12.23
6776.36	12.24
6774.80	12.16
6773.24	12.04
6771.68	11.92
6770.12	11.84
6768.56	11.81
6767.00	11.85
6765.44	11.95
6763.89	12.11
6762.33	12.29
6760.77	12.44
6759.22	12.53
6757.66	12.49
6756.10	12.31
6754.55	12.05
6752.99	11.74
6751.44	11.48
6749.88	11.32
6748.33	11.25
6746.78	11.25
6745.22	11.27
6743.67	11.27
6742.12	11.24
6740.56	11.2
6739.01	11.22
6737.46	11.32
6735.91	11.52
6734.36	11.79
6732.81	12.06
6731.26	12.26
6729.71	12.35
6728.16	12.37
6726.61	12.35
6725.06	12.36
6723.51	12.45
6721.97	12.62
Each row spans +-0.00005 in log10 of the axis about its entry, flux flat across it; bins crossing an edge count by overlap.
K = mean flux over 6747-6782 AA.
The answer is 12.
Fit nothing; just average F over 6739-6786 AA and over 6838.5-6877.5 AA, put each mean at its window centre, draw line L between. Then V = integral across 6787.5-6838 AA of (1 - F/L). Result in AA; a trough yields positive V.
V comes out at 1.2 AA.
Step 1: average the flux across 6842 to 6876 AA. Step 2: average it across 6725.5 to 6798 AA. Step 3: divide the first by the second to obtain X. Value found 1.0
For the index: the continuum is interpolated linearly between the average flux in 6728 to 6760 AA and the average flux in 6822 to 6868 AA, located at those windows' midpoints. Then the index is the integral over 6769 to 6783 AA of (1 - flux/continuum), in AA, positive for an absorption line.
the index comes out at -0.6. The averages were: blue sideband 11.7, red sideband 11.1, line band 12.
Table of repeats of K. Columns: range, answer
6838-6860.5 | 11.1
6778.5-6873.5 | 11.3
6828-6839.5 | 11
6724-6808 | 11.7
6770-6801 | 11.5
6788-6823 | 11.4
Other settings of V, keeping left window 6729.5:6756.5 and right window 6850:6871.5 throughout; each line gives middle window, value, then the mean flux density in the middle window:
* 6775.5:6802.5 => 0.26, 11.3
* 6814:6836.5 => 0.26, 11.2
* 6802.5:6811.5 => -0.11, 11.5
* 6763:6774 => -0.41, 11.9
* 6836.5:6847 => 0.20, 11.1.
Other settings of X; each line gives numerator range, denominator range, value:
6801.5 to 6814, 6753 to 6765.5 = 0.95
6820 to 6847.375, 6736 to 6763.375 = 0.95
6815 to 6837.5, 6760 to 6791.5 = 0.95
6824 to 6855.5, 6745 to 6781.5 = 0.92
